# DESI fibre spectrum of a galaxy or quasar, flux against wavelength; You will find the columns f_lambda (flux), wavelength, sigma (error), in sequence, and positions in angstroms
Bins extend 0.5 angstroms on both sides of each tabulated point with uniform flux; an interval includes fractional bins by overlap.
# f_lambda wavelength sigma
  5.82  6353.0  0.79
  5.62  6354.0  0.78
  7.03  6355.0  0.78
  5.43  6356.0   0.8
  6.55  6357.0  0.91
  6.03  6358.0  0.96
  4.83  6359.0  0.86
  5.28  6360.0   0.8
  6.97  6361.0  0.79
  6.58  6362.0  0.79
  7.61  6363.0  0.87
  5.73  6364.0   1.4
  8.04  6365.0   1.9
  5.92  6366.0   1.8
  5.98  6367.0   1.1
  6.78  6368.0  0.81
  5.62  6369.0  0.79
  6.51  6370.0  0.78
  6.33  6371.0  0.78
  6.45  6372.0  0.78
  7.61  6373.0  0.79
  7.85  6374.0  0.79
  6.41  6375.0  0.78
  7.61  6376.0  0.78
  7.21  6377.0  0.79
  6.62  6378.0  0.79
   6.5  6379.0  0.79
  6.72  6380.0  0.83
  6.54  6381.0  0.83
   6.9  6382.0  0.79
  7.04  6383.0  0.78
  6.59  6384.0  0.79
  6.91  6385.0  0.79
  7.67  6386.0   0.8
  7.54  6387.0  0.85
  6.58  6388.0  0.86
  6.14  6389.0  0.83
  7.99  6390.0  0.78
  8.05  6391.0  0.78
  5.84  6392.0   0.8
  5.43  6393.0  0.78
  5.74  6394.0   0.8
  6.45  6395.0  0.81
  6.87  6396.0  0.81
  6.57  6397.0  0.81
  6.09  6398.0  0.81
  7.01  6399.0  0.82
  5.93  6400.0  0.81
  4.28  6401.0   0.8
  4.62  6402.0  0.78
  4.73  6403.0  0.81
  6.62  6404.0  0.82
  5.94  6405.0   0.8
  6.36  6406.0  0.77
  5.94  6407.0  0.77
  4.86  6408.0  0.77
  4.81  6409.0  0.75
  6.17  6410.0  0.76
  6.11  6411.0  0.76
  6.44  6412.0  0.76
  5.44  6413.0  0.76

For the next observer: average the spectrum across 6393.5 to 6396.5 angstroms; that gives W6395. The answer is 6.35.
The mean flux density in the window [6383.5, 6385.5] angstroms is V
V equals 6.75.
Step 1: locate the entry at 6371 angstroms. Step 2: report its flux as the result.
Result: 6.33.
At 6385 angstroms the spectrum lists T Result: 6.91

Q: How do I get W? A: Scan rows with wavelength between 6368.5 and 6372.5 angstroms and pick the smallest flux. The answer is 5.62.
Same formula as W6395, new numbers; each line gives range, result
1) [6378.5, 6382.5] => 6.67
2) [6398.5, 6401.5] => 5.74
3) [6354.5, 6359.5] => 5.97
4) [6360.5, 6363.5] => 7.05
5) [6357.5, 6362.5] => 5.94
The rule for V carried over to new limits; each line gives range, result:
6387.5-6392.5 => 6.92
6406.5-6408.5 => 5.4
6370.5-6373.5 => 6.8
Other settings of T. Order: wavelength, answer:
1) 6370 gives 6.51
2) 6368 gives 6.78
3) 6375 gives 6.41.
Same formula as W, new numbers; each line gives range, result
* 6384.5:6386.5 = 6.91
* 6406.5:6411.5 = 4.81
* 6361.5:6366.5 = 5.73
